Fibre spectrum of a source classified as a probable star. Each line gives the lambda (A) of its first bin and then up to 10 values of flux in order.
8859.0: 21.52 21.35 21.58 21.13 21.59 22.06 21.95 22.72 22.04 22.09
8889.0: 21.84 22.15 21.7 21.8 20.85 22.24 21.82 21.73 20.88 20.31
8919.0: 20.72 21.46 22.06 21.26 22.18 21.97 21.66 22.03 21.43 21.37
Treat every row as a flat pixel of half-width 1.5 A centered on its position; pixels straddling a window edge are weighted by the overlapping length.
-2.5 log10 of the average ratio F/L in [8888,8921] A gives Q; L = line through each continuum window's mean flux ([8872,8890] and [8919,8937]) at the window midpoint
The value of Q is 0.02 mag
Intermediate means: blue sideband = 22.1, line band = 21.5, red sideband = 21.7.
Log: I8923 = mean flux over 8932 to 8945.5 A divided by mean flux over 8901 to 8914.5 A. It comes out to 1.01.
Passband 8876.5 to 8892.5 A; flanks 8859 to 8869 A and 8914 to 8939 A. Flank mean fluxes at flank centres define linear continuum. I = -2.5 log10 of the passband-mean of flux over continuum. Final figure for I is -0.04 mag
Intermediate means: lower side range 21.4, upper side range 21.5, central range 22.1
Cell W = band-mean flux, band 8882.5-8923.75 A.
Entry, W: 21.5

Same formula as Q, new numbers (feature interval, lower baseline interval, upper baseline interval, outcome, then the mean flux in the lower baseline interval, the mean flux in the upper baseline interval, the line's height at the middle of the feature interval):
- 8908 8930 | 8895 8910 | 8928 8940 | 0.03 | 21.7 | 21.9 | 21.8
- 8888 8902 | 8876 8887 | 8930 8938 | 0.02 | 22.2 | 21.9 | 22.1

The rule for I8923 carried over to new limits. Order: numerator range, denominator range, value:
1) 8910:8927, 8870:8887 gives 0.96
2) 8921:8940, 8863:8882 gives 1.00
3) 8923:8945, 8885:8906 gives 1.00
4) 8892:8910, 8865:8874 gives 1.01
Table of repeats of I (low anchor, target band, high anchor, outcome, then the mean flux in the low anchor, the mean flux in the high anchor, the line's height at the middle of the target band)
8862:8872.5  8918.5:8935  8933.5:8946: 0.000 mag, 21.4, 21.7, 21.7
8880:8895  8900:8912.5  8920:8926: 0.011 mag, 22.1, 21.6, 21.8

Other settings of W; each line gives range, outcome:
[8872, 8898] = 22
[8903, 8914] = 21.7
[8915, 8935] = 21.4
